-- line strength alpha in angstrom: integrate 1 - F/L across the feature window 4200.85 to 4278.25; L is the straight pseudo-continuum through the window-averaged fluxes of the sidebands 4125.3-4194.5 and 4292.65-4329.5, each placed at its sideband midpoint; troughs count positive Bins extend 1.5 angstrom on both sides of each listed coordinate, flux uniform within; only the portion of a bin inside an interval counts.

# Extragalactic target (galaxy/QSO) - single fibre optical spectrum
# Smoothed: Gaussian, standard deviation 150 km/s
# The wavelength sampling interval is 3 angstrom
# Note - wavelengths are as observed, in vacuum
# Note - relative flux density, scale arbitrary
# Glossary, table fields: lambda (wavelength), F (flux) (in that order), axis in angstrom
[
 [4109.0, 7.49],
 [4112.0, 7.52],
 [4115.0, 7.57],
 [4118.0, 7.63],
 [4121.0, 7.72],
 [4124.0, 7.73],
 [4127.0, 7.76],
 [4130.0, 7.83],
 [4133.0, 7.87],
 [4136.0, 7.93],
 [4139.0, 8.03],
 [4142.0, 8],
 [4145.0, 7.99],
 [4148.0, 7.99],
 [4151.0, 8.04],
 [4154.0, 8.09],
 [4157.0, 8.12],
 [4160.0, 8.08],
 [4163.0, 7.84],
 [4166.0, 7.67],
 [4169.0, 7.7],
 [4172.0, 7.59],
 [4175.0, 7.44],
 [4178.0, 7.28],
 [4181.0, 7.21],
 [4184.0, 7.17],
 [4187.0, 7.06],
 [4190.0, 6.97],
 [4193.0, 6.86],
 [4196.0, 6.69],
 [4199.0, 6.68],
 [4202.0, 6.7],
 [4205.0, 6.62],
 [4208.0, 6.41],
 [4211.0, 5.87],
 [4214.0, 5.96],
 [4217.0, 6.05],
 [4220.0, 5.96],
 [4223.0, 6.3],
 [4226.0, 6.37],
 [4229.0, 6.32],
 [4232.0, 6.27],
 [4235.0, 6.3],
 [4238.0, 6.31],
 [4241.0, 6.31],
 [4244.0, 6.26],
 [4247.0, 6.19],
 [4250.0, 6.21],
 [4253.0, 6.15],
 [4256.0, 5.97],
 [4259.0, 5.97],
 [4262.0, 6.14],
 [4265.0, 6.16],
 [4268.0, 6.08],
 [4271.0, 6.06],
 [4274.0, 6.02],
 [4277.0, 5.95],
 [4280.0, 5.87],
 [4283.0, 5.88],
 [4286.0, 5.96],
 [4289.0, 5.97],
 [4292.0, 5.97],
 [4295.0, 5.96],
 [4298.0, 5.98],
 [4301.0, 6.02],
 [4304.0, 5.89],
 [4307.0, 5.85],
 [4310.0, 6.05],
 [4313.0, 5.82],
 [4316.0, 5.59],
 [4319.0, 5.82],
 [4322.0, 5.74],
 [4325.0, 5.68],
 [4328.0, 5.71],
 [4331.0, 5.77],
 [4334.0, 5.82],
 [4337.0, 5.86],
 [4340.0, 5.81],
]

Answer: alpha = 5.97 angstrom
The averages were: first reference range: 7.67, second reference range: 5.85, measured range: 6.19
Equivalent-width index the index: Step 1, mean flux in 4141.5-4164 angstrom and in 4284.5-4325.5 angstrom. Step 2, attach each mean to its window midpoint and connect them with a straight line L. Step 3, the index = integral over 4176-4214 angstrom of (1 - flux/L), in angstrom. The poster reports 3.4 angstrom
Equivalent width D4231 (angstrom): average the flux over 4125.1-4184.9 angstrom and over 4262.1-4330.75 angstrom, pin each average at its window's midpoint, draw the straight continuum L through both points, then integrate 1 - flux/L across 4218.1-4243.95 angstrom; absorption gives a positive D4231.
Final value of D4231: 2.0 angstrom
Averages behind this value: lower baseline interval 7.79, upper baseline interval 5.91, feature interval 6.26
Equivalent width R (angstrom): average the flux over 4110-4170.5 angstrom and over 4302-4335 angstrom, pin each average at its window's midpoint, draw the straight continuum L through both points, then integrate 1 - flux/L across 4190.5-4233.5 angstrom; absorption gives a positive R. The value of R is 4.0 angstrom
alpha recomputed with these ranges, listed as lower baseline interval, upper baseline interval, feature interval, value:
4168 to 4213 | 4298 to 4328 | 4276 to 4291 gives 0.4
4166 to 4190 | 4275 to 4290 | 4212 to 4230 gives 1.6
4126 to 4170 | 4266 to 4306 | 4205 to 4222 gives 2.2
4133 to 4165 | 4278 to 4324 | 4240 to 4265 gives 1.6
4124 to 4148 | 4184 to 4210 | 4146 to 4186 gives -2.0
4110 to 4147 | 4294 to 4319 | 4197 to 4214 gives 1.4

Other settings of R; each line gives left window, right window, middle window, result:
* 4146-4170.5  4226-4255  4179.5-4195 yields 0.6 angstrom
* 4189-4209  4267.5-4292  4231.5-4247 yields 0.1 angstrom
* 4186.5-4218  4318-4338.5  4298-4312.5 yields -0.1 angstrom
